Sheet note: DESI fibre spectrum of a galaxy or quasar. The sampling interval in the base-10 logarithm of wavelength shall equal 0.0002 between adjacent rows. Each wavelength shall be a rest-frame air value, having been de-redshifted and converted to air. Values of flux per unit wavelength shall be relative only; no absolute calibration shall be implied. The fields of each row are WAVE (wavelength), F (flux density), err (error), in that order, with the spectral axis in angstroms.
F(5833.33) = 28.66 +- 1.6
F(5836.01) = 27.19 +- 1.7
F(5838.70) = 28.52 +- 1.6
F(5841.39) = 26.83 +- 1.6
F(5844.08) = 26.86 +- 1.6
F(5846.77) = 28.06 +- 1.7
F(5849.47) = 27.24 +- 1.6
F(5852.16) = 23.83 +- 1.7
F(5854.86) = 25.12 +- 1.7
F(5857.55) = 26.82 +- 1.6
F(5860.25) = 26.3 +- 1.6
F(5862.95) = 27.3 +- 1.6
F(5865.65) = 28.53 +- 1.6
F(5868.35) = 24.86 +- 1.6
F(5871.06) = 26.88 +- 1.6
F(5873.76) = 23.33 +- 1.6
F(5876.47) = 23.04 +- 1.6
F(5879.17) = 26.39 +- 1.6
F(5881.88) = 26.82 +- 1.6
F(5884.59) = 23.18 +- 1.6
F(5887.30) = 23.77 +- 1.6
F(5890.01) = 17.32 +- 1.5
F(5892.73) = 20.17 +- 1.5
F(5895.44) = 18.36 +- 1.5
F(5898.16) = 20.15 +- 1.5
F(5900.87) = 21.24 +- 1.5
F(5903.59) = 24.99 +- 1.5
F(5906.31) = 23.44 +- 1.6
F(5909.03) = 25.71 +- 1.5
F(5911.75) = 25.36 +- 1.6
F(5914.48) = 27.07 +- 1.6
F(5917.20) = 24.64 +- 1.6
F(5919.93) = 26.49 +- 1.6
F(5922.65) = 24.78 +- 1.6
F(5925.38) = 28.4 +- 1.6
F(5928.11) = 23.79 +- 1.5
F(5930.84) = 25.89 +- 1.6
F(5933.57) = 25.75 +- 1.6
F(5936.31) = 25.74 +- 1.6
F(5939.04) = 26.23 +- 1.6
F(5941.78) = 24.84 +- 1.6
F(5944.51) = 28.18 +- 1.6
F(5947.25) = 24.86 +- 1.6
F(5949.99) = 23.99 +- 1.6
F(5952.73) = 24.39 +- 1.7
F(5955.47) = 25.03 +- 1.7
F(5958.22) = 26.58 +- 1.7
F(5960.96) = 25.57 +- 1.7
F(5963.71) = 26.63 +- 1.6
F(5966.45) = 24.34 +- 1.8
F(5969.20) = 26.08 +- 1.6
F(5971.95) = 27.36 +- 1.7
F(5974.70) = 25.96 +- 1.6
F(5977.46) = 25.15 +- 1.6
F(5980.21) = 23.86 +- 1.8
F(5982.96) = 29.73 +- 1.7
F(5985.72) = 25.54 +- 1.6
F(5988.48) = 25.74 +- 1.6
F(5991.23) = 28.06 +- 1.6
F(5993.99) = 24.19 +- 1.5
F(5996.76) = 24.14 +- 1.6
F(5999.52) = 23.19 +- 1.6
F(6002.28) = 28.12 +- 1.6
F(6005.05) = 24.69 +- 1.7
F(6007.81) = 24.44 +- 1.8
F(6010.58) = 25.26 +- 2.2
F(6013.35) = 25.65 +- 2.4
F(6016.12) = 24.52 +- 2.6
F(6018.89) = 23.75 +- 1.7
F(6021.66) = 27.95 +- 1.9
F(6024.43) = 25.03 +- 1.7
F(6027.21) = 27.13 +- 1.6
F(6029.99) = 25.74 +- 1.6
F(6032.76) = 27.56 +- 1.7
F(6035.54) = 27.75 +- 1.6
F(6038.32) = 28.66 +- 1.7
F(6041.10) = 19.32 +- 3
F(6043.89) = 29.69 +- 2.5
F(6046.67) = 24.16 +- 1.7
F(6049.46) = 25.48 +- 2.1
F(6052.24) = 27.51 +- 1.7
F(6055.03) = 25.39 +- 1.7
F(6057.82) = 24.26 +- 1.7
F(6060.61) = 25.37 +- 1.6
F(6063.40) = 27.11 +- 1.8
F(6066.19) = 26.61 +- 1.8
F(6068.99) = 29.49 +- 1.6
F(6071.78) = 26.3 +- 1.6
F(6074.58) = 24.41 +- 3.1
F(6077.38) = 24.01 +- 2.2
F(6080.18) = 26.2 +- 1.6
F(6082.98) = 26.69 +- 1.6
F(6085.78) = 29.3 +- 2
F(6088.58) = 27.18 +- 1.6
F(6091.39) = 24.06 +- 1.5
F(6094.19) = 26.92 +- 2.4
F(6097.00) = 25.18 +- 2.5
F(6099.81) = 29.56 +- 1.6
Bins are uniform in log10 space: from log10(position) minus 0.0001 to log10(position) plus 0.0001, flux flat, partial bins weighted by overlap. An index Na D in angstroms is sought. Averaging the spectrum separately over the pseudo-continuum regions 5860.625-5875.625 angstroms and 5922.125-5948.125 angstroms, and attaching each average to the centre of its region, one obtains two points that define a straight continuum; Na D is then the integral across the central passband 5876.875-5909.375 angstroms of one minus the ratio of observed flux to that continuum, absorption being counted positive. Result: 4.33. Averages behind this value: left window 26.1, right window 25.9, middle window 22.5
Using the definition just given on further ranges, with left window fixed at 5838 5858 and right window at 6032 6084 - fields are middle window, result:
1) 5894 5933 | 3.1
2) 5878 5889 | 0.7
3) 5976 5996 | 0.2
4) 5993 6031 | 1.3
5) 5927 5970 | 1.4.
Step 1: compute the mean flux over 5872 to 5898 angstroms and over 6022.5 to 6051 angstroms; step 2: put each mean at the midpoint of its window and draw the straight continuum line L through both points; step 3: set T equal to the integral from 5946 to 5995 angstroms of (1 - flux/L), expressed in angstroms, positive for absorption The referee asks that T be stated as -2.5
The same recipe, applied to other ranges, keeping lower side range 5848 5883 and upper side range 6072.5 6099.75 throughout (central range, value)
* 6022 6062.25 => 0.19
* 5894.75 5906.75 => 1.97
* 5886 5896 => 2.28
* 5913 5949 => 0.13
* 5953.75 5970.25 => 0.22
